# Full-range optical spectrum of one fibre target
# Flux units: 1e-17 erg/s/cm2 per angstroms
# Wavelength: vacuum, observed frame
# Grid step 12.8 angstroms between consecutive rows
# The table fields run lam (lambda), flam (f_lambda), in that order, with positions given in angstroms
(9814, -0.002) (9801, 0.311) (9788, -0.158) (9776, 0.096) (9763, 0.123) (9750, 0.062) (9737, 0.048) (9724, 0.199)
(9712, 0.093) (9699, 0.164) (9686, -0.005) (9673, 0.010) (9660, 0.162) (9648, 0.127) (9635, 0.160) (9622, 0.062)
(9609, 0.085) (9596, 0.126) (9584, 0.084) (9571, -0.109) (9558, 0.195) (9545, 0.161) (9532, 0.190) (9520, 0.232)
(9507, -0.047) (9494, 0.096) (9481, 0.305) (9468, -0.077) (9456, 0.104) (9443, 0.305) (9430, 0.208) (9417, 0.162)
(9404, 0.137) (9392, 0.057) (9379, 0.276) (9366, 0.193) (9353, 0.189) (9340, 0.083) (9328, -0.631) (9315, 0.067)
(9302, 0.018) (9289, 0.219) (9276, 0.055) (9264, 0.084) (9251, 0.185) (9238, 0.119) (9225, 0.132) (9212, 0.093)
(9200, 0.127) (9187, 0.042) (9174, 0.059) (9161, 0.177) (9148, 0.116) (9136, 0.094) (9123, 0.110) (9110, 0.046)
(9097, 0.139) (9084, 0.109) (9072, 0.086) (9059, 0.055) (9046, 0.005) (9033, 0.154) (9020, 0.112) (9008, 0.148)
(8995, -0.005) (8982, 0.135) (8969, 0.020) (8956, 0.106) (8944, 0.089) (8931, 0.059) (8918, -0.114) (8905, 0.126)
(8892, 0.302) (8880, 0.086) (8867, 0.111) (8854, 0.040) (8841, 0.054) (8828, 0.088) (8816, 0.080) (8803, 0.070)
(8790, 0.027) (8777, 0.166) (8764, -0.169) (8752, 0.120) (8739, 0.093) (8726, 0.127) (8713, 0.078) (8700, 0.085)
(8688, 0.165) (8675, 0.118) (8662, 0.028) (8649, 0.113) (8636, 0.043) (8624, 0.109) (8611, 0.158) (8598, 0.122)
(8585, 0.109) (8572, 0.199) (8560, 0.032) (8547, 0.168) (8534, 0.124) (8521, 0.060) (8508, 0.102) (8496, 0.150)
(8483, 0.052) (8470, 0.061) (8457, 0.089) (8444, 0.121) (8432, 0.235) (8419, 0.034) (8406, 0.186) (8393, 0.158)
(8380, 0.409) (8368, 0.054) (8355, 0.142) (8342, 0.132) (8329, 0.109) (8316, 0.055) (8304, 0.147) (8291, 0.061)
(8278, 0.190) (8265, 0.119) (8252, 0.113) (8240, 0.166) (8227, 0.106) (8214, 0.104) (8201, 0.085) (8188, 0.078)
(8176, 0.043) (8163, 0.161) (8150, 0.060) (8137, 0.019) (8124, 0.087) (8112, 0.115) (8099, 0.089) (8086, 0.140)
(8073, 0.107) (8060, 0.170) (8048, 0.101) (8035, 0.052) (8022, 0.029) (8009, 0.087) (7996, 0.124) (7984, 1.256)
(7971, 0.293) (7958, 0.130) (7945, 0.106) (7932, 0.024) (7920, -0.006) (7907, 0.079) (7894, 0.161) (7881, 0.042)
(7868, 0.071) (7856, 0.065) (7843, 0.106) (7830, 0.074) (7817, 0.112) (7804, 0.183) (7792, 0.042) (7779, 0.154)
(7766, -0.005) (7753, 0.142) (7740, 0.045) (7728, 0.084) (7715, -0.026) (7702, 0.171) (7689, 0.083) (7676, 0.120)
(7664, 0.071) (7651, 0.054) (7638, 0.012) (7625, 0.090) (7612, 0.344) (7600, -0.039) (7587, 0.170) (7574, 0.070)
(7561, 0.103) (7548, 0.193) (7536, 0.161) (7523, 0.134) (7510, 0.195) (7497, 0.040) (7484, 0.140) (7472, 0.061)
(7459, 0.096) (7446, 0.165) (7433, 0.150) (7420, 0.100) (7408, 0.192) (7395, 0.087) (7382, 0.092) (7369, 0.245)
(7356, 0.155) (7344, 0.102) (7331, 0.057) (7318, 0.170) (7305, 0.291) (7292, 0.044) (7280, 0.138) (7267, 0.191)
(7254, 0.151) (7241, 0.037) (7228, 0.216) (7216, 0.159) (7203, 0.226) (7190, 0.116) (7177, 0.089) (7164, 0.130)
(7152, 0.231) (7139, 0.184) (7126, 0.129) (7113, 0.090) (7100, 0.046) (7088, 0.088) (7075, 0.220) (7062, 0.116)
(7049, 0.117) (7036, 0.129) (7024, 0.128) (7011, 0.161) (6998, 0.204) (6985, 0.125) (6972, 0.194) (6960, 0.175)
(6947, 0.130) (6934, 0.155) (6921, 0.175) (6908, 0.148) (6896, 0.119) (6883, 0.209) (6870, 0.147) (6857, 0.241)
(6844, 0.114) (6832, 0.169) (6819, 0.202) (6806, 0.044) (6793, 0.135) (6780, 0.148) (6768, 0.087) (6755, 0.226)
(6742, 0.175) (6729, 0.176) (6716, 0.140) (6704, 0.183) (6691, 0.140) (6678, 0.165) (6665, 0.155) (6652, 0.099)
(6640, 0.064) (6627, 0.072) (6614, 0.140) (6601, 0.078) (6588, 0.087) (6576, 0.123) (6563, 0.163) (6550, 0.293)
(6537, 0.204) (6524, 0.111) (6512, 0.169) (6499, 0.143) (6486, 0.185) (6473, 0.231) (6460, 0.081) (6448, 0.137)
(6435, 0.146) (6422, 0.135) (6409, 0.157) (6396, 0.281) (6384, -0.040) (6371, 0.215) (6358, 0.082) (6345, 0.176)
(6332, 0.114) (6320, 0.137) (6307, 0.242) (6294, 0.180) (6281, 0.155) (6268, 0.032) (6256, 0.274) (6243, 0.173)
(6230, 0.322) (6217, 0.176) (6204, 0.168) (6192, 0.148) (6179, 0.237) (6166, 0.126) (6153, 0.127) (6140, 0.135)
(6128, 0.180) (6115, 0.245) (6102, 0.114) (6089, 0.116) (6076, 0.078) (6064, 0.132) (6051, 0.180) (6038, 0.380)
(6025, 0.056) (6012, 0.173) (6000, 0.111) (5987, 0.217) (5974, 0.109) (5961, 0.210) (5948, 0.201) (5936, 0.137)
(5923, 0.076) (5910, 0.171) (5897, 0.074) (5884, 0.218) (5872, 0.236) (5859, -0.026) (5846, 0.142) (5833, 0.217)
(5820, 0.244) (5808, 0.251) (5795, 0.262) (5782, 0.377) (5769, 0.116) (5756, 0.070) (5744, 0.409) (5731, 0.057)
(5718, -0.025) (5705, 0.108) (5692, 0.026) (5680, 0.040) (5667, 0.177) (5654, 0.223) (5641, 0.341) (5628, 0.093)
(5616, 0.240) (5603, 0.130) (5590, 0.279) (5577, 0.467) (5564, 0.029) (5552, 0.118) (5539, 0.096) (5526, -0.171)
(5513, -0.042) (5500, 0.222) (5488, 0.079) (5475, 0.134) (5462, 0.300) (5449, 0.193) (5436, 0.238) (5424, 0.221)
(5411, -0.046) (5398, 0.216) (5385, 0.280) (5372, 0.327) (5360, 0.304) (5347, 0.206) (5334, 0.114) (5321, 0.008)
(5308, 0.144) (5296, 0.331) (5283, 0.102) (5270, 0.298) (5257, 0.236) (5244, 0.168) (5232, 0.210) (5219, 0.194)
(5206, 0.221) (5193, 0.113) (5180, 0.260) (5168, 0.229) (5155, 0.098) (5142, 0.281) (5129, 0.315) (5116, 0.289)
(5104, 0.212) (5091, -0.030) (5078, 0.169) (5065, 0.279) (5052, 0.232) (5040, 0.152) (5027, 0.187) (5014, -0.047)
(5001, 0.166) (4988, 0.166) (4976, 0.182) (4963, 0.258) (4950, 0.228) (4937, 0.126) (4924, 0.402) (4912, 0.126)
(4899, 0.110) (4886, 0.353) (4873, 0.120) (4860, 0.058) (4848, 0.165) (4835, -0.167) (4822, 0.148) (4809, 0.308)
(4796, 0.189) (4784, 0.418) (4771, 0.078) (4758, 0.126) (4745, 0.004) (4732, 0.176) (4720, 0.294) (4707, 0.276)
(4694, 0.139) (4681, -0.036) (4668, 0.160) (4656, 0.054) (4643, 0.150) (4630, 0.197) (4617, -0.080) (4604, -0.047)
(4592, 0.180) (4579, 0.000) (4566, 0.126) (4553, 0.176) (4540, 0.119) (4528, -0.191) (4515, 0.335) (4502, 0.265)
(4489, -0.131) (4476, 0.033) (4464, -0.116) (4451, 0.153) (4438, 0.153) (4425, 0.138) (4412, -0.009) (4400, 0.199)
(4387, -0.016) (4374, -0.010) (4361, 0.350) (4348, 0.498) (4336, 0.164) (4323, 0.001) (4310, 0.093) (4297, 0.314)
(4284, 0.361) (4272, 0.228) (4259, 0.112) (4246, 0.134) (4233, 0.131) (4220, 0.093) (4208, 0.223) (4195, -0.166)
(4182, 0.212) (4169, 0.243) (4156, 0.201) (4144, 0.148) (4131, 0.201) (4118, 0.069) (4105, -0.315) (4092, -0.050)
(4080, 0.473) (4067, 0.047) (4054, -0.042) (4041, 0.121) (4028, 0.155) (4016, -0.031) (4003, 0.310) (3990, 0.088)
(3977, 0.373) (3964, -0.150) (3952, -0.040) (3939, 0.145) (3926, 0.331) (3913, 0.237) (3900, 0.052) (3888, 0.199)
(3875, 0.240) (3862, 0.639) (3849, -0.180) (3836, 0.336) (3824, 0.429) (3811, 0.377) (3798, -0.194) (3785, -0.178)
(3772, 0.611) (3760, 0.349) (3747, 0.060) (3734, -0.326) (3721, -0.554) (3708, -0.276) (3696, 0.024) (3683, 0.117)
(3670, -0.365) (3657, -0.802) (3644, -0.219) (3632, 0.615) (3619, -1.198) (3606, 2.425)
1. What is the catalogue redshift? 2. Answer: 1.14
